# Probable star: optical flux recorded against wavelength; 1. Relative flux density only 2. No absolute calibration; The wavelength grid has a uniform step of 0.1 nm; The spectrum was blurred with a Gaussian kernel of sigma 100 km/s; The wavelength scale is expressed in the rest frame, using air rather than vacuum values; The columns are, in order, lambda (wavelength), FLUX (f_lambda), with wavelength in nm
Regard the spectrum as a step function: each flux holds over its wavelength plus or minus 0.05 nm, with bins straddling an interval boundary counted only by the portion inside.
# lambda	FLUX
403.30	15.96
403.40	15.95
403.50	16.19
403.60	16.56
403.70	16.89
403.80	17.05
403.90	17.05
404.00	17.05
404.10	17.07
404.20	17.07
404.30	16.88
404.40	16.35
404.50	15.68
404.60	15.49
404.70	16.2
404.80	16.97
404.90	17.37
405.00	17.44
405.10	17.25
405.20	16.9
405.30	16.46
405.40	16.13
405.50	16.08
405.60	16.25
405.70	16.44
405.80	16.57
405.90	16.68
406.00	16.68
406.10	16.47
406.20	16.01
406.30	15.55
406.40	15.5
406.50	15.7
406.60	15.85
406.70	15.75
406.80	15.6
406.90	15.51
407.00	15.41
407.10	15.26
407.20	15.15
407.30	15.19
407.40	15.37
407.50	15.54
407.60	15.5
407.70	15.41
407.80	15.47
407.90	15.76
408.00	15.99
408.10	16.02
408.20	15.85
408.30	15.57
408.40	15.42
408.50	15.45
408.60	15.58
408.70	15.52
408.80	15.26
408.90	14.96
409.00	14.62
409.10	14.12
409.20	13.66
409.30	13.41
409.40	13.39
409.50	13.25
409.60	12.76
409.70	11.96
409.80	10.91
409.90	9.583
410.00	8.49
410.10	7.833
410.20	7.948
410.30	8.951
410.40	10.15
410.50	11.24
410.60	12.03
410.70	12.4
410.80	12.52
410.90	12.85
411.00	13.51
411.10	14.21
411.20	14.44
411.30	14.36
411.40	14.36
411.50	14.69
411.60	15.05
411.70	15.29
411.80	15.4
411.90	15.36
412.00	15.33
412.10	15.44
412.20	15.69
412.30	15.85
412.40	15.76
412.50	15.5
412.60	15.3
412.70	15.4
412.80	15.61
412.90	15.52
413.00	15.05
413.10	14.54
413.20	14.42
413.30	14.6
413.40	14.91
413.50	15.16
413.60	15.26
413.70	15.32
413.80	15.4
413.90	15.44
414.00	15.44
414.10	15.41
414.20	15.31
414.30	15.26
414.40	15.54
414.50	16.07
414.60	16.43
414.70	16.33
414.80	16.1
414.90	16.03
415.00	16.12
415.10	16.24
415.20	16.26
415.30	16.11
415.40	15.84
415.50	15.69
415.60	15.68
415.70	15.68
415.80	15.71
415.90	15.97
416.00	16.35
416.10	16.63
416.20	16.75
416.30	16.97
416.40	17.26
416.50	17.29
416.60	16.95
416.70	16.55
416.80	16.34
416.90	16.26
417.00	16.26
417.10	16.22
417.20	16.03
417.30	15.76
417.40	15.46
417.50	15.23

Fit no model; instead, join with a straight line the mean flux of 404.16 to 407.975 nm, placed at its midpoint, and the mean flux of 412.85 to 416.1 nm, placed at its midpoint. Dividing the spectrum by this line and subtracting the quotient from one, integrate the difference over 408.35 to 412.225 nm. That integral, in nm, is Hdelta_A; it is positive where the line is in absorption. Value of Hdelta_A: 0.63 nm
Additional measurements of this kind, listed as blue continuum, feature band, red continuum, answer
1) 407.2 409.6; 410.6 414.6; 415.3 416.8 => 0.21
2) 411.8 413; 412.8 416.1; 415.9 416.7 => 0.12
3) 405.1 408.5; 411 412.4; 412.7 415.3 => 0.06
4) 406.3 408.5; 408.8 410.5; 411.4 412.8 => 0.41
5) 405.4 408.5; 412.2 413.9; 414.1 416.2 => 0.07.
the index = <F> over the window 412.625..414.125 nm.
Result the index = 15.2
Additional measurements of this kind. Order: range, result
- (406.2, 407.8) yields 15.5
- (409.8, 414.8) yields 14.1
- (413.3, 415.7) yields 15.7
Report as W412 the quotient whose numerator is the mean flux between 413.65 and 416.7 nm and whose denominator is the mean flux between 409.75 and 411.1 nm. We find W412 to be 1.5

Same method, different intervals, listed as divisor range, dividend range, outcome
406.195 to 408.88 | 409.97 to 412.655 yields 0.86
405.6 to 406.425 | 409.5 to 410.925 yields 0.66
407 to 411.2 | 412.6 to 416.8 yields 1.17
